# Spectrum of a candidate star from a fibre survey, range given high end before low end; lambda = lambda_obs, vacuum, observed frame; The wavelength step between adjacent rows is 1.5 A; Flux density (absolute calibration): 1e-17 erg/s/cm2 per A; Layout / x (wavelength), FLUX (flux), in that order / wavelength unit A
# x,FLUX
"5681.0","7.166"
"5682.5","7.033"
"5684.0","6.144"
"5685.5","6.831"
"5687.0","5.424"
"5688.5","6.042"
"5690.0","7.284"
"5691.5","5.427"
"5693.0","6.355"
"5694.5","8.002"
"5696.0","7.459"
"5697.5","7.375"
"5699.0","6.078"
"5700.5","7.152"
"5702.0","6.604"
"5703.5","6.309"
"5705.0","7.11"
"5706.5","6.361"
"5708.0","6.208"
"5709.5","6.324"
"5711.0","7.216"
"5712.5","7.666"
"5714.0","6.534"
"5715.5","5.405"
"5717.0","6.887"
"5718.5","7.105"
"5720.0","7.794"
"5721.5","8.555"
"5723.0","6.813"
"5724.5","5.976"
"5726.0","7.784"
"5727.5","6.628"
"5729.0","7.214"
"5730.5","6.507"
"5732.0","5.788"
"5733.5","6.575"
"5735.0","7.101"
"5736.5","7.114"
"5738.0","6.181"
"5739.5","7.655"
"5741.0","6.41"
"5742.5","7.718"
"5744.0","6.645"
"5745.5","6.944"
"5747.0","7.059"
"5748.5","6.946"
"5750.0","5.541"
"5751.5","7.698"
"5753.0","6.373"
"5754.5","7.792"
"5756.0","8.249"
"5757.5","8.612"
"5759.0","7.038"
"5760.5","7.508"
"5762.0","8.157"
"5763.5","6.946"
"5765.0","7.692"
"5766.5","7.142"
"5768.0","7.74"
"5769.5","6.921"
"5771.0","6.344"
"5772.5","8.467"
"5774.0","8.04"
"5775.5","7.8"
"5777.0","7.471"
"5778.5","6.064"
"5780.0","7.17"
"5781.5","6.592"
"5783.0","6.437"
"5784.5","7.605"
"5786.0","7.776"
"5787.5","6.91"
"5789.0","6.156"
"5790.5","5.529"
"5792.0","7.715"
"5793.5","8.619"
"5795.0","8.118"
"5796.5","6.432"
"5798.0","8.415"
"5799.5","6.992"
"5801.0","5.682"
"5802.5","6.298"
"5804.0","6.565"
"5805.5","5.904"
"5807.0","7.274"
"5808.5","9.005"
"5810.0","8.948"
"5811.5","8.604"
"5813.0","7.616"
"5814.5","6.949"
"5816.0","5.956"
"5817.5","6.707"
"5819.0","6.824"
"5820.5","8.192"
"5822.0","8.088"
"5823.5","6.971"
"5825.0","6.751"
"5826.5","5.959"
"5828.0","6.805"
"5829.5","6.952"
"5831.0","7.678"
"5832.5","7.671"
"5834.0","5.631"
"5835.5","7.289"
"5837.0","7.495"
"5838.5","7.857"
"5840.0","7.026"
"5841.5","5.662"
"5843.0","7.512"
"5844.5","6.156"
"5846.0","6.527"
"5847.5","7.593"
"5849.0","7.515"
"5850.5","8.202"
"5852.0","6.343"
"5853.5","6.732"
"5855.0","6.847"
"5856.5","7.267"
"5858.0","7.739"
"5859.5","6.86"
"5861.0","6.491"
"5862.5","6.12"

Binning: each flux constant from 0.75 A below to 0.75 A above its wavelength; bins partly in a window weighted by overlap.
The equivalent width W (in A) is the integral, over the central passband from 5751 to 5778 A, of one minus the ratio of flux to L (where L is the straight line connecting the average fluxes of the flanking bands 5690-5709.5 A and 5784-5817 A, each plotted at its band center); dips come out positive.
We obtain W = -1.9 A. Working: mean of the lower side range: 6.71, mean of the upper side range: 7.22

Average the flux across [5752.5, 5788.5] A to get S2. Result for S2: 7.37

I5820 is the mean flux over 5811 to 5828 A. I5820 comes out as 7.11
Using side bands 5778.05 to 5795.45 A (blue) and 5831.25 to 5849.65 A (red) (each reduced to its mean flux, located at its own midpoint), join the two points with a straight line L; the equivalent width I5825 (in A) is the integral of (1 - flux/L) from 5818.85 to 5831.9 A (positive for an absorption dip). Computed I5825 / -0.2 A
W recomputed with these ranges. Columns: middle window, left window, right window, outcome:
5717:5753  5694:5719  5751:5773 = 1.10 A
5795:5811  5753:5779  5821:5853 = 0.09 A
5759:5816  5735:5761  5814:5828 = -1.96 A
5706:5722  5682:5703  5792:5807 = -0.39 A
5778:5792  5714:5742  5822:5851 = 0.38 A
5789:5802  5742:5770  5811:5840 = 0.18 A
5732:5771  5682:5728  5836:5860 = -1.55 A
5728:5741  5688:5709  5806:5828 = 0.31 A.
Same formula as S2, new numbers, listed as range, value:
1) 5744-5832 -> 7.22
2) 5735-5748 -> 6.97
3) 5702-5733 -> 6.8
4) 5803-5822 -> 7.39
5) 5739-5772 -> 7.24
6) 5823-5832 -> 6.87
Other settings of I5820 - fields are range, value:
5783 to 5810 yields 7.15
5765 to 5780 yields 7.34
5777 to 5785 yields 6.81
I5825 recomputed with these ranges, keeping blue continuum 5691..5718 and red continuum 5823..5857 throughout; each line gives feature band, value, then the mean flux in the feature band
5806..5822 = -1.6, 7.6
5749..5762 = -1.1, 7.39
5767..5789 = -1.1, 7.2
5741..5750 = -0.1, 6.88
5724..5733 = 0.1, 6.67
